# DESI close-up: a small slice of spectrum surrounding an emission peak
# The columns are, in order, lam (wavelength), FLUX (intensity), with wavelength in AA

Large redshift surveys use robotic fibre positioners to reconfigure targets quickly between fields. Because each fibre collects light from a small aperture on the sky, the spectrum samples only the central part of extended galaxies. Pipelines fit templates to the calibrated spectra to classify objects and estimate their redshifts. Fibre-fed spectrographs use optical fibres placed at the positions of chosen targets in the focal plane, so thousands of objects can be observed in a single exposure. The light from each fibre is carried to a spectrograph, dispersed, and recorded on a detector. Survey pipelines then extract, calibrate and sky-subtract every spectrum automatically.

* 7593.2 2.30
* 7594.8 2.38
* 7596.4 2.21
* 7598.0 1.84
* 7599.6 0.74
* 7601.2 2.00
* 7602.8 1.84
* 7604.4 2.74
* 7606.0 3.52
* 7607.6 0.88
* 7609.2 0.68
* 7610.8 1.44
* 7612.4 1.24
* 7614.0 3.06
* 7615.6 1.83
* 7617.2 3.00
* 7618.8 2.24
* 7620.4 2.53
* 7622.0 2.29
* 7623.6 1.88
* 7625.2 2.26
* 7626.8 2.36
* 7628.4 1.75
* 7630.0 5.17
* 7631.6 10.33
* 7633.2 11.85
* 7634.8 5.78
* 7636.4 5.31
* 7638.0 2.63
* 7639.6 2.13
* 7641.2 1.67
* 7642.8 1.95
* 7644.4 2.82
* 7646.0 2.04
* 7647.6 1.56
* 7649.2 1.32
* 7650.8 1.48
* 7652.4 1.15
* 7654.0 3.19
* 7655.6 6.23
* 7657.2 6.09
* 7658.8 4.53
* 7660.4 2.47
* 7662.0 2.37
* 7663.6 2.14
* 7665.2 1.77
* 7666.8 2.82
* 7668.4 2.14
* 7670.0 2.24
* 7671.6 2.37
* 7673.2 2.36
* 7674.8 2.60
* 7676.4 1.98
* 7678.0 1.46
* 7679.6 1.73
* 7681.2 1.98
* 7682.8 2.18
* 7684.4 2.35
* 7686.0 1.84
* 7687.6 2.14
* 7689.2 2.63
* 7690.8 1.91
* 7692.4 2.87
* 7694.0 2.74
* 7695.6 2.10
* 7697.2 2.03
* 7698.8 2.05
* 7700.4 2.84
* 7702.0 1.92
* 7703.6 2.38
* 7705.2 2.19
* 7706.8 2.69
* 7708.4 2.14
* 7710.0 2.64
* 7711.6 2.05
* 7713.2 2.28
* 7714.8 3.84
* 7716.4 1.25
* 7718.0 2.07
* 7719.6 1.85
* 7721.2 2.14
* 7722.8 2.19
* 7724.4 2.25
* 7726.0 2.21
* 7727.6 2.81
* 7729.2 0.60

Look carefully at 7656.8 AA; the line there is [N II] 6583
